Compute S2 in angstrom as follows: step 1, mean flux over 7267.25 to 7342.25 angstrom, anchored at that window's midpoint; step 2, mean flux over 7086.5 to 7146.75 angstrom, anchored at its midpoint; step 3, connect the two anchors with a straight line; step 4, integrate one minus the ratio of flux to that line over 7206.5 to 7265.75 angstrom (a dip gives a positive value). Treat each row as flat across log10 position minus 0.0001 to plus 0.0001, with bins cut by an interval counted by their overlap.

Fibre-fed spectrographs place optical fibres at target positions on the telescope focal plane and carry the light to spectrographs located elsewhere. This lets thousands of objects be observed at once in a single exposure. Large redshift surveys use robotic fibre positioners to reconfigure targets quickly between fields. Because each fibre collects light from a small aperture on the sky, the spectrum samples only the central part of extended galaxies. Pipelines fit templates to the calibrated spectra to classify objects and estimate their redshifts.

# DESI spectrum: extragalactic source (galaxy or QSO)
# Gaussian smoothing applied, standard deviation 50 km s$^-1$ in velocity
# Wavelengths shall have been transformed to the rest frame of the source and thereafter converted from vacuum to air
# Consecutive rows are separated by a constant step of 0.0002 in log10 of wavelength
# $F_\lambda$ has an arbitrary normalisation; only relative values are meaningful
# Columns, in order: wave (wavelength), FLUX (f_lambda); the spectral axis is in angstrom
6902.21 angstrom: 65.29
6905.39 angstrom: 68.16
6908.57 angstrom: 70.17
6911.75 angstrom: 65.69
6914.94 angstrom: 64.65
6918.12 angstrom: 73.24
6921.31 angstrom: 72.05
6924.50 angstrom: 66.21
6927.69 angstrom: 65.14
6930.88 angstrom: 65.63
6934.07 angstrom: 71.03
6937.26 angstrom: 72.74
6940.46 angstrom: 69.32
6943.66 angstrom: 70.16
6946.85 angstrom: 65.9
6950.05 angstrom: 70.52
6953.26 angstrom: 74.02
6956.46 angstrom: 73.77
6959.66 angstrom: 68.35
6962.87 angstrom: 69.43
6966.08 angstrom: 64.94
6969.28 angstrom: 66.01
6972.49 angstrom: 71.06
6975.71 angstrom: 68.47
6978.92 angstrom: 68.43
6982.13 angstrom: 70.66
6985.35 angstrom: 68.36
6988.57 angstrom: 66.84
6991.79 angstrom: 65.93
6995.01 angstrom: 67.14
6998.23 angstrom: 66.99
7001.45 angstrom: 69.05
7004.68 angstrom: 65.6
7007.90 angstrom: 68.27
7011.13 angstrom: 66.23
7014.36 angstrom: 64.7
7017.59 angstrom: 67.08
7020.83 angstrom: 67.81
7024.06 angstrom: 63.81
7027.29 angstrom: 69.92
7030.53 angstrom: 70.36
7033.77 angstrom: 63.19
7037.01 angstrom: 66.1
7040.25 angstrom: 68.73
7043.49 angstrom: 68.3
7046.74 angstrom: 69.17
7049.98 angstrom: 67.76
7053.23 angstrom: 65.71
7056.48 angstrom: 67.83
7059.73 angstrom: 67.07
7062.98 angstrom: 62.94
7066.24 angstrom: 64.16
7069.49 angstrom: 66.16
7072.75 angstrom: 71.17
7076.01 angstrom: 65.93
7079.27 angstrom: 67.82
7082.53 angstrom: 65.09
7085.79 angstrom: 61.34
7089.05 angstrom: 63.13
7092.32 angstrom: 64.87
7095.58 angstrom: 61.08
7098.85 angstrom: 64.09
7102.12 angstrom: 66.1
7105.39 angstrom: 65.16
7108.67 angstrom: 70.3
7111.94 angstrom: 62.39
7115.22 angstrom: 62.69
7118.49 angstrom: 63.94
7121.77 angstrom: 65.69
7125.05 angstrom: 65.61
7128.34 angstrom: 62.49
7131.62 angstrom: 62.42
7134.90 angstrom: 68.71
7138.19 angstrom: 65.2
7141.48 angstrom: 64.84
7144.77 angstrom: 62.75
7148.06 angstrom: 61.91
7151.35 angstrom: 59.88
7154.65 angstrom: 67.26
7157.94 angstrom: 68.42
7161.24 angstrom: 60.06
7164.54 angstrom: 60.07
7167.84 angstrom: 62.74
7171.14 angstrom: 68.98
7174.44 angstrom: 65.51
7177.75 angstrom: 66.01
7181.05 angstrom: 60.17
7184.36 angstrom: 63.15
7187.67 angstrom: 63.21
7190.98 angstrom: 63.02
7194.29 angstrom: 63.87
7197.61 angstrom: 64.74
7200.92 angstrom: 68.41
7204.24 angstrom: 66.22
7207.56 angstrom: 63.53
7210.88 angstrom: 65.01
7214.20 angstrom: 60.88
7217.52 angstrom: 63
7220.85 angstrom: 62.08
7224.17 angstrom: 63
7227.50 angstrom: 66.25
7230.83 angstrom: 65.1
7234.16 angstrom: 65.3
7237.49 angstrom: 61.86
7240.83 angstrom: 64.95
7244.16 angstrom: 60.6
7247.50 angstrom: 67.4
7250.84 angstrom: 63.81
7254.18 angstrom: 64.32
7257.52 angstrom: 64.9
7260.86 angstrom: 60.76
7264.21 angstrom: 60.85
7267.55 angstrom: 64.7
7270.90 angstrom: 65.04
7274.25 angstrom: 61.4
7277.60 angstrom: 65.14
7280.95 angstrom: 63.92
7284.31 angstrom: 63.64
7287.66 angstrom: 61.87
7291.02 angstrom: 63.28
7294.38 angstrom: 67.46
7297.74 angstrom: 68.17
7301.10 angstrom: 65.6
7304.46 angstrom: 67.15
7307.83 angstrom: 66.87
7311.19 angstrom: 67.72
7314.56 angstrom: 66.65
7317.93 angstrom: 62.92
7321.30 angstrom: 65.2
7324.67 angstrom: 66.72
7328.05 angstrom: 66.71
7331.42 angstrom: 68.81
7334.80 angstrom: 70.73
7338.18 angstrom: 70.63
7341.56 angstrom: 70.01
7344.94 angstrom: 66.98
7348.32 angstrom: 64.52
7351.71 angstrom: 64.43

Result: 1.8 angstrom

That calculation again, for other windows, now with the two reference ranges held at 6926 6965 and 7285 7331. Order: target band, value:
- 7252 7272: 0.9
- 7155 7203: 2.1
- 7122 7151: 1.5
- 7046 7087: 1.2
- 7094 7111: 0.7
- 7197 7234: 1.4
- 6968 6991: 0.3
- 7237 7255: 0.7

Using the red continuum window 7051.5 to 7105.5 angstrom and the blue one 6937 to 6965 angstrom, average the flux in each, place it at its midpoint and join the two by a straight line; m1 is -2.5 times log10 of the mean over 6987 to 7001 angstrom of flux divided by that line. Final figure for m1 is 0.03 mag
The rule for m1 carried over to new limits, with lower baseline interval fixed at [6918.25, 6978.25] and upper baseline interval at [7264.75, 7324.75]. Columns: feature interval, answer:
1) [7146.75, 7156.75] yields 0.058 mag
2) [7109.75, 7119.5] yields 0.064 mag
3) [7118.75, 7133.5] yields 0.049 mag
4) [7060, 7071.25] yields 0.050 mag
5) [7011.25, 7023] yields 0.033 mag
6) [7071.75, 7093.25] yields 0.035 mag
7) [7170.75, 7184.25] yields 0.031 mag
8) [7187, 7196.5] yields 0.048 mag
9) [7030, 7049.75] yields 0.010 mag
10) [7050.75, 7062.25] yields 0.021 mag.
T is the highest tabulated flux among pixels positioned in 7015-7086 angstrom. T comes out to 71.17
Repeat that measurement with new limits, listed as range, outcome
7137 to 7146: 65.2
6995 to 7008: 69.05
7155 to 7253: 68.98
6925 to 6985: 74.02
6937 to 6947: 72.74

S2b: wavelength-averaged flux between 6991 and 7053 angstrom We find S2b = 67.2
